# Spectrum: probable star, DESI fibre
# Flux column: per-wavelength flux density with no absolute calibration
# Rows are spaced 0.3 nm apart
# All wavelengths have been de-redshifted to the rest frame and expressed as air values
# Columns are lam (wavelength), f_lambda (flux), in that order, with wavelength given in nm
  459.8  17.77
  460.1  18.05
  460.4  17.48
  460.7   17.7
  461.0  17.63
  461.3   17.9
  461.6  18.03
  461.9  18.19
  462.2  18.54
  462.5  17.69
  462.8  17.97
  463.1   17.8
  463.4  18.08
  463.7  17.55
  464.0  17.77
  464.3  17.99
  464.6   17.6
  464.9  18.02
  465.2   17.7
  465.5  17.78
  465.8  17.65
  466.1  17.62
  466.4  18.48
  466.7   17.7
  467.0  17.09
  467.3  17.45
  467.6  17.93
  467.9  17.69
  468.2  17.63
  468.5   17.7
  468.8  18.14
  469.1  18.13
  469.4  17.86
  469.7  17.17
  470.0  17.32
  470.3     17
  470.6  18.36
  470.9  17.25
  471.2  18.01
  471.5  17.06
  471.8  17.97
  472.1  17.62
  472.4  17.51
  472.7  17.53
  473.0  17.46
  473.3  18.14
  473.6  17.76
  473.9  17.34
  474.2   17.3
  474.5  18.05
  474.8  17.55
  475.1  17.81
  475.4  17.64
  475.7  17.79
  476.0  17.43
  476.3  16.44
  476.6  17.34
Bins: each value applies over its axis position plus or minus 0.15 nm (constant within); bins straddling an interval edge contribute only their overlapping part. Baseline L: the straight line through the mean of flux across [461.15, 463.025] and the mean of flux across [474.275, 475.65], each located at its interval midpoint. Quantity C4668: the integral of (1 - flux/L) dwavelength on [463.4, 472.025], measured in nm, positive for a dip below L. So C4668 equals 0.10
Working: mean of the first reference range 18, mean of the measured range 17.7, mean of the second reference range 17.7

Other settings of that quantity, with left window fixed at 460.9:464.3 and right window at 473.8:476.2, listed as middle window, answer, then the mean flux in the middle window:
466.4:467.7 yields 0.013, 17.6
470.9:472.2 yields 0.005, 17.6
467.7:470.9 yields 0.012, 17.7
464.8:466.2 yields 0.008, 17.7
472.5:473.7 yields -0.004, 17.7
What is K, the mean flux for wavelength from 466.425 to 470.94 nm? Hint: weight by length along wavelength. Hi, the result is 17.7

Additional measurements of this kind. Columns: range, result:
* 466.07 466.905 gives 17.9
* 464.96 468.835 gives 17.7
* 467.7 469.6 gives 17.8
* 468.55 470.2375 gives 17.7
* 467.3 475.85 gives 17.7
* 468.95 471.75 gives 17.6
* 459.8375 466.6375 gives 17.9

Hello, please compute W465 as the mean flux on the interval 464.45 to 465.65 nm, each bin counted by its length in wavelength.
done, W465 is 17.8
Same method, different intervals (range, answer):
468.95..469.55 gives 18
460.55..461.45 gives 17.7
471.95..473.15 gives 17.5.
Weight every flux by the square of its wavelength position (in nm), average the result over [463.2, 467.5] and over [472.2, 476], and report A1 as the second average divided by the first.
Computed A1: 1.03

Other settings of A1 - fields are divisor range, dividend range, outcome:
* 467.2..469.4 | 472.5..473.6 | 1.01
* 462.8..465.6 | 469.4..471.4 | 1.01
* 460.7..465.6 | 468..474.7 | 1.02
